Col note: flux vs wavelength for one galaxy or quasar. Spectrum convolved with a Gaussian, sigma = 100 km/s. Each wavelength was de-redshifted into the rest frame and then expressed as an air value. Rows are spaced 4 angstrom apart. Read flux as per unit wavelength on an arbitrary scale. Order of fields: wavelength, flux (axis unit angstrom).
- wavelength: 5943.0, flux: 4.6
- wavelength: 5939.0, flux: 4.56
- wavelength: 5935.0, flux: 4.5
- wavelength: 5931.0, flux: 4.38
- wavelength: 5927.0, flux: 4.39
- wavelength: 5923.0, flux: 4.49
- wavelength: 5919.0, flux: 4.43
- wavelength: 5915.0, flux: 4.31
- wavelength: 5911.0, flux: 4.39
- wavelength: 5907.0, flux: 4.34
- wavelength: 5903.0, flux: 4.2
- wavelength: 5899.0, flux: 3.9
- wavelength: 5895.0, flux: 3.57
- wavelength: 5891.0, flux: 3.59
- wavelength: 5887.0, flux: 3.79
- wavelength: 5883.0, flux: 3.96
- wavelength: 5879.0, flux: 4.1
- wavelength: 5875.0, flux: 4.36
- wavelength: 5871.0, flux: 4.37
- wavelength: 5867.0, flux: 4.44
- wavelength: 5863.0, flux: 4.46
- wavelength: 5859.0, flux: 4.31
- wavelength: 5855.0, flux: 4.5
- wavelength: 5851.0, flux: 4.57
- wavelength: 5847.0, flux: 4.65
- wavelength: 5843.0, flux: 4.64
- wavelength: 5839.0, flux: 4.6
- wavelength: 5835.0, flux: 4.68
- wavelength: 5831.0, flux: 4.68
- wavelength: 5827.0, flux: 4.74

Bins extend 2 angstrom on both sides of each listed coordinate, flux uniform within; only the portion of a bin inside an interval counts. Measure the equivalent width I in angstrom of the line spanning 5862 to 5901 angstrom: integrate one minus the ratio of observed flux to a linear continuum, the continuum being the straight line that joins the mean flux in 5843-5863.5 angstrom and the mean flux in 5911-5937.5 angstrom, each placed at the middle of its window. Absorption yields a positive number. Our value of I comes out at 3.78 angstrom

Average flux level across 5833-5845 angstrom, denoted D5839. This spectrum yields 4.64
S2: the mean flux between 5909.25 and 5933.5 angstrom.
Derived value 4.4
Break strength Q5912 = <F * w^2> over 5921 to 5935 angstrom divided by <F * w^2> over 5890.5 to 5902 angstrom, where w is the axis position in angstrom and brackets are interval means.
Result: 1.20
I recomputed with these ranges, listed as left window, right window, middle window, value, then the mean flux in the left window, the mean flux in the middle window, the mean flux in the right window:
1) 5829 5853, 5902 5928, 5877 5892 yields 2.0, 4.64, 3.88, 4.37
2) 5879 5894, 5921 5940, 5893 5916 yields -0.2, 3.81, 4.11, 4.46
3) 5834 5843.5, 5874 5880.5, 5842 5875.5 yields -0.4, 4.64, 4.48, 4.22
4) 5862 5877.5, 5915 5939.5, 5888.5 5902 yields 2.1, 4.39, 3.73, 4.44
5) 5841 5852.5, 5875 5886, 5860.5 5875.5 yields -0.5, 4.62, 4.41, 4.07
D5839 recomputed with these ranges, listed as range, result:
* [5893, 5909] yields 4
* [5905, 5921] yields 4.37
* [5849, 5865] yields 4.46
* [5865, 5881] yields 4.32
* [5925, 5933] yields 4.38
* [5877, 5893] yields 3.86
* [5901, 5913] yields 4.31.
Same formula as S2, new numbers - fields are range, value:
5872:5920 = 4.08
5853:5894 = 4.17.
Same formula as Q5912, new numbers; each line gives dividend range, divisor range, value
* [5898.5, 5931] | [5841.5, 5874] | 0.98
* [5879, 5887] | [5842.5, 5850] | 0.86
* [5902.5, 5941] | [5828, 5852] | 0.98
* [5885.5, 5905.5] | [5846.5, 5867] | 0.86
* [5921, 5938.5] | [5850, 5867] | 1.02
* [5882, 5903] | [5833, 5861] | 0.84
